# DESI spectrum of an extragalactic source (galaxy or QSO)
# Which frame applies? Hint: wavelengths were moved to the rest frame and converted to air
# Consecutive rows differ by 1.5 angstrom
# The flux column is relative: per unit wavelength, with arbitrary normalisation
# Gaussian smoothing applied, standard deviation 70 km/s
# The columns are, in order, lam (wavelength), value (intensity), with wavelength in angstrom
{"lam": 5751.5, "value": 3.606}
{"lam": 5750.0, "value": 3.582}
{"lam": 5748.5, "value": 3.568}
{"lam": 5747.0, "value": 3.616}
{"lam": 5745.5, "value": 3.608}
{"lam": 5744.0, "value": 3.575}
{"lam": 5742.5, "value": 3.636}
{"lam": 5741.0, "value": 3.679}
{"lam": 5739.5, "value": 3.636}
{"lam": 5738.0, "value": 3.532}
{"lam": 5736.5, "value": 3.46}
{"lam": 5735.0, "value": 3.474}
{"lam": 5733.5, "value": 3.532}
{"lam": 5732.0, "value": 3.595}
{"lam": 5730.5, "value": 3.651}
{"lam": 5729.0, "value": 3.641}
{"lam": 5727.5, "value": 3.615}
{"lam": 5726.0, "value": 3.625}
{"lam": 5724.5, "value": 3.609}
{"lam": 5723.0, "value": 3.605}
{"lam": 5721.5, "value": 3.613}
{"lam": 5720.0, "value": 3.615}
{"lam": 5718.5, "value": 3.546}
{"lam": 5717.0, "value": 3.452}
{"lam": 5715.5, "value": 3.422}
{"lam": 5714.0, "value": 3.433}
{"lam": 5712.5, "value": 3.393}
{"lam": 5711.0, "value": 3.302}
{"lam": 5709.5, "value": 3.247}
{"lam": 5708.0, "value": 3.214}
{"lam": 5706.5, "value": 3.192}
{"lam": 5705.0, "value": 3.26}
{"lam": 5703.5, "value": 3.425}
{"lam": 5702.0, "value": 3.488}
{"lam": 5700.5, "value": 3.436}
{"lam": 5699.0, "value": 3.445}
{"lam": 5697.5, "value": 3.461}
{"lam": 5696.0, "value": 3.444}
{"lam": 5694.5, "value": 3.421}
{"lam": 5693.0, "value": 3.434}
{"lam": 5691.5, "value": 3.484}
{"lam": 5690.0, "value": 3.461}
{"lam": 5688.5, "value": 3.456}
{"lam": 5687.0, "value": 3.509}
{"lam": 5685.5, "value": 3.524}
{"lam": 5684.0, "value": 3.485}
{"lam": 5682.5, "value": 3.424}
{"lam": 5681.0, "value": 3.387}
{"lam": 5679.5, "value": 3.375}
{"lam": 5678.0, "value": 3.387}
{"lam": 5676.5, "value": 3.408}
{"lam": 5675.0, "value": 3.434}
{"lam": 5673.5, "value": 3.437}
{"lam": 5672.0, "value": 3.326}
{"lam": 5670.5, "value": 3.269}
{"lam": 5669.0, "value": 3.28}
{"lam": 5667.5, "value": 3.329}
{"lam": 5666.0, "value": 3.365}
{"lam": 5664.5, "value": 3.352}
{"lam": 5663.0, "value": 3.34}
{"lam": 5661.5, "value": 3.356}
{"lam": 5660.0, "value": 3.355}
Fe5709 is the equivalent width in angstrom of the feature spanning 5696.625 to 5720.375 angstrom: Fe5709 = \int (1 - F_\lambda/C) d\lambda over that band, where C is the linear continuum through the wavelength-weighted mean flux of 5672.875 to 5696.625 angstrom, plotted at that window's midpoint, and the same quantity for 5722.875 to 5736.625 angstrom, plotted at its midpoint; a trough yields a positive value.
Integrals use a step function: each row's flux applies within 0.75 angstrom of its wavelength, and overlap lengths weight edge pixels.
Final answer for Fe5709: 0.8 angstrom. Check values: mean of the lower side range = 3.44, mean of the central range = 3.39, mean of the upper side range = 3.59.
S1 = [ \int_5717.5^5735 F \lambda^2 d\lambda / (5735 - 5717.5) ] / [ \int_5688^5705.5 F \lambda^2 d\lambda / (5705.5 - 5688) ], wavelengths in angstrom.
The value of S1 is 1.1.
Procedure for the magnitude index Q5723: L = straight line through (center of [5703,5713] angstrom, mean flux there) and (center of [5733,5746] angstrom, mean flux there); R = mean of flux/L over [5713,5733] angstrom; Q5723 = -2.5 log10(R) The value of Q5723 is -0.05 mag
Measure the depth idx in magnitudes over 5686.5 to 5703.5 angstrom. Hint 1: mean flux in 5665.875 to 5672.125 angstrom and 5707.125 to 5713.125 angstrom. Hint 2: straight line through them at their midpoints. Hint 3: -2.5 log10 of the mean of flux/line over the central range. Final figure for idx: -0.052 mag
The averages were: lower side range 3.31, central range 3.46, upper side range 3.28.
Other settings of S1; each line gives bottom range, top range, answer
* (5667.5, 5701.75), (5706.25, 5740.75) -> 1.04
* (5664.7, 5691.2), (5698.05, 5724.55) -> 1.02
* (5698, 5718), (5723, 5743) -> 1.08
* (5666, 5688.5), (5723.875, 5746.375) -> 1.08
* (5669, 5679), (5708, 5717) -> 1.01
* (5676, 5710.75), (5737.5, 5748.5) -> 1.08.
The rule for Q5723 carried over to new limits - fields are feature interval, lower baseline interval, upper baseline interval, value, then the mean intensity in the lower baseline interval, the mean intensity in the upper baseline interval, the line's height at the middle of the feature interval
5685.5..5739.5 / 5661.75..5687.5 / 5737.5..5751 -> 0.01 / 3.39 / 3.6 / 3.51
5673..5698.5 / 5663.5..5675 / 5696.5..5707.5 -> -0.03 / 3.34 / 3.38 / 3.36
